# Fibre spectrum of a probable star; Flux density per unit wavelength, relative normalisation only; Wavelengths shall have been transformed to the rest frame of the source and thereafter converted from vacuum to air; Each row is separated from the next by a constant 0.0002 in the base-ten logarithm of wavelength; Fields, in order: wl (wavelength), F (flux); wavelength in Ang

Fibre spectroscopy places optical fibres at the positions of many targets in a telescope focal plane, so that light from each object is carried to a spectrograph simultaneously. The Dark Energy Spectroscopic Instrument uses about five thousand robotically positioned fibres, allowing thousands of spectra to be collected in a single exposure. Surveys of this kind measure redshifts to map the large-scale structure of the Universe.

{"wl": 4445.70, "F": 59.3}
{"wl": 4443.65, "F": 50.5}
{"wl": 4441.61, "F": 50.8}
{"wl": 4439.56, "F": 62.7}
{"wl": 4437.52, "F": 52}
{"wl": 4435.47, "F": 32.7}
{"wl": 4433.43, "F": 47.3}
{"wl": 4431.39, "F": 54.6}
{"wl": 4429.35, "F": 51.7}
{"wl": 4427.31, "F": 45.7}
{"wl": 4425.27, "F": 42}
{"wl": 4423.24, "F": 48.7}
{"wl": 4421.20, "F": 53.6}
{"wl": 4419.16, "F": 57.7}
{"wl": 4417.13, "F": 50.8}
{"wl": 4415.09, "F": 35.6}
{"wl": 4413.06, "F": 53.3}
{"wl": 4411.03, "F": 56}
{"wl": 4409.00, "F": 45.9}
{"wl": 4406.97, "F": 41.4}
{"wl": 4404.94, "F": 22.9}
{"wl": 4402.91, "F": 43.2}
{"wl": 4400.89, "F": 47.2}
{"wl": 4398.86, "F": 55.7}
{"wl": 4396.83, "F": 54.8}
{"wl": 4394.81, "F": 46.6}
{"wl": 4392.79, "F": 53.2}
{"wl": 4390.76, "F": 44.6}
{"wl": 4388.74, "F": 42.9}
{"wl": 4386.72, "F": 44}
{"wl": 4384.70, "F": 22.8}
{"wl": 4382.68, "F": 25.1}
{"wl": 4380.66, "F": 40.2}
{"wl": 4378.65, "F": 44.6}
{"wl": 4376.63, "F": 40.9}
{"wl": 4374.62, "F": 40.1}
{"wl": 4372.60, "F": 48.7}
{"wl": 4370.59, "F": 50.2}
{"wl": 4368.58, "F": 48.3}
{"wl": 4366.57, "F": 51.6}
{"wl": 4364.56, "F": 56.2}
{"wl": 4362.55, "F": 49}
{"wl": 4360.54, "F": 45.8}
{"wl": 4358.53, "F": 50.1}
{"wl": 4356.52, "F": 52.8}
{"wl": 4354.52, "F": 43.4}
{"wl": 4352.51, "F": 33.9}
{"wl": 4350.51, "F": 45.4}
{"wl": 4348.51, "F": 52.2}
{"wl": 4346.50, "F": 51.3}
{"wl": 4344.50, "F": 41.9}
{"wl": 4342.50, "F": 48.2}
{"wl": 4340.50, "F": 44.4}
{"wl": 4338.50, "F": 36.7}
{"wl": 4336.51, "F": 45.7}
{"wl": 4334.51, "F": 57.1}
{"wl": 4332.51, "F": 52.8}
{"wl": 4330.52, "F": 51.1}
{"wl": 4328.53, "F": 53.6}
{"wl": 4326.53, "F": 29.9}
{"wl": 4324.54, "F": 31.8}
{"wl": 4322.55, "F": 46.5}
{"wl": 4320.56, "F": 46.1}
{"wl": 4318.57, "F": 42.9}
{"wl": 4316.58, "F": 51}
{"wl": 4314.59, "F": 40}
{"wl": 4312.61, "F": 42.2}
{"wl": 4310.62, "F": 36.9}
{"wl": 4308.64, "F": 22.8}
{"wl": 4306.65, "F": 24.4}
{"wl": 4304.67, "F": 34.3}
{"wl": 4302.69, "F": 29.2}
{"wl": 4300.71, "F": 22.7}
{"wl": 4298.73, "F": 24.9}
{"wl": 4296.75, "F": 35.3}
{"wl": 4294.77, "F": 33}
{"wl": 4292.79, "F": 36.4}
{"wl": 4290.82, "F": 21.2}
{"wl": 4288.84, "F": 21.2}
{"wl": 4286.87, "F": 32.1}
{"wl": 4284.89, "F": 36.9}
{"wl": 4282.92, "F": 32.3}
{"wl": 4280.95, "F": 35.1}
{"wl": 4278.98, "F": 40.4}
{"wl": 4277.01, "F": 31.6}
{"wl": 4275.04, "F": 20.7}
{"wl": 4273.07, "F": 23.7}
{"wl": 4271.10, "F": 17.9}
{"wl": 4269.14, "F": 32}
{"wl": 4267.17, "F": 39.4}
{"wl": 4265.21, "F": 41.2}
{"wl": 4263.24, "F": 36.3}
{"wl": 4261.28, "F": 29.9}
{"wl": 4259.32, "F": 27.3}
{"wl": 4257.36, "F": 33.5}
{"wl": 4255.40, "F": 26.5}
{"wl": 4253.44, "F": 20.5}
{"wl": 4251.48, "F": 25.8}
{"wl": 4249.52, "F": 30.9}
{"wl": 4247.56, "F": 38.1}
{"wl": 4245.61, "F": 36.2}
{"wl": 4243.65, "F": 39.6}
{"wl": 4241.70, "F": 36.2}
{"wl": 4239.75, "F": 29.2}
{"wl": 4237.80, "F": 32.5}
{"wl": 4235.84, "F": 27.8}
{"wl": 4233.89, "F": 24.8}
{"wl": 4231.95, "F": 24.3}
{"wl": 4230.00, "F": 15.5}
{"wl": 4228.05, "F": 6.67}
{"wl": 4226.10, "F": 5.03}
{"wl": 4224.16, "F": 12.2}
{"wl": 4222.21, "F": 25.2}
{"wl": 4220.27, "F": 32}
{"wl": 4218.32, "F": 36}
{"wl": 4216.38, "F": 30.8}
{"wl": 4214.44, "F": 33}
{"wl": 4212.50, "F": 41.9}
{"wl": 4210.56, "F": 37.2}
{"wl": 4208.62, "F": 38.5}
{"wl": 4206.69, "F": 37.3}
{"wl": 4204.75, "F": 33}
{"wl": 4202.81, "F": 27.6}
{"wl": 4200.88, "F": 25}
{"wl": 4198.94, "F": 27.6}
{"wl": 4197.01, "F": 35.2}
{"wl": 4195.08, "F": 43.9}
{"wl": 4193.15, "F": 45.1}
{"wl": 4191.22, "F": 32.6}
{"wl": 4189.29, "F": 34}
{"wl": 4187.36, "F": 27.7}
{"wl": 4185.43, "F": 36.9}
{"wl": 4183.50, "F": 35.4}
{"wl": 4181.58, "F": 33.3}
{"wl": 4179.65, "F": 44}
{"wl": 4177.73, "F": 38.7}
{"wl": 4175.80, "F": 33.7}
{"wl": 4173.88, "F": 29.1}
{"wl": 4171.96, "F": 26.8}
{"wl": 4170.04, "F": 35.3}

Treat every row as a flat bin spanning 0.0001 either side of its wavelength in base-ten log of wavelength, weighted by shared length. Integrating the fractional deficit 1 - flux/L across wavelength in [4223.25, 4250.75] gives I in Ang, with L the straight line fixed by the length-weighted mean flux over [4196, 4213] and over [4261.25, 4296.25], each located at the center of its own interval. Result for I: 5.7 Ang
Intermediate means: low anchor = 33.5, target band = 25.7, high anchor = 31.3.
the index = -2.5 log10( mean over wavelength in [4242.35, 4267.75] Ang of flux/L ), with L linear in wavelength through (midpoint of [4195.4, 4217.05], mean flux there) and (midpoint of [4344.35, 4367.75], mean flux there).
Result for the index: 0.176 mag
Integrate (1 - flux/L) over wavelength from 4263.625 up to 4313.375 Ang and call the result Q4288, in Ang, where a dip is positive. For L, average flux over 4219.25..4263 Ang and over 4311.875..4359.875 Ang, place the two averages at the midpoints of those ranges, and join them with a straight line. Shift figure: 7.0 Ang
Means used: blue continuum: 26.5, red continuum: 45.5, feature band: 30.7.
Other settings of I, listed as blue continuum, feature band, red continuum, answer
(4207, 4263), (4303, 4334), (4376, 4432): -2.9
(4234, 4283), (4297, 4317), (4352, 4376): 3.4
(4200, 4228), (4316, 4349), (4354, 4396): -4.3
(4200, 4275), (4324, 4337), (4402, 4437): -3.0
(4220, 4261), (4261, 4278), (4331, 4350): 1.0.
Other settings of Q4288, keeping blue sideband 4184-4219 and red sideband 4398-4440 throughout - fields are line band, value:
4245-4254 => 1.7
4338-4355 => -0.5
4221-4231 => 6.3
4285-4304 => 5.3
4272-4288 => 3.2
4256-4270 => 1.5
